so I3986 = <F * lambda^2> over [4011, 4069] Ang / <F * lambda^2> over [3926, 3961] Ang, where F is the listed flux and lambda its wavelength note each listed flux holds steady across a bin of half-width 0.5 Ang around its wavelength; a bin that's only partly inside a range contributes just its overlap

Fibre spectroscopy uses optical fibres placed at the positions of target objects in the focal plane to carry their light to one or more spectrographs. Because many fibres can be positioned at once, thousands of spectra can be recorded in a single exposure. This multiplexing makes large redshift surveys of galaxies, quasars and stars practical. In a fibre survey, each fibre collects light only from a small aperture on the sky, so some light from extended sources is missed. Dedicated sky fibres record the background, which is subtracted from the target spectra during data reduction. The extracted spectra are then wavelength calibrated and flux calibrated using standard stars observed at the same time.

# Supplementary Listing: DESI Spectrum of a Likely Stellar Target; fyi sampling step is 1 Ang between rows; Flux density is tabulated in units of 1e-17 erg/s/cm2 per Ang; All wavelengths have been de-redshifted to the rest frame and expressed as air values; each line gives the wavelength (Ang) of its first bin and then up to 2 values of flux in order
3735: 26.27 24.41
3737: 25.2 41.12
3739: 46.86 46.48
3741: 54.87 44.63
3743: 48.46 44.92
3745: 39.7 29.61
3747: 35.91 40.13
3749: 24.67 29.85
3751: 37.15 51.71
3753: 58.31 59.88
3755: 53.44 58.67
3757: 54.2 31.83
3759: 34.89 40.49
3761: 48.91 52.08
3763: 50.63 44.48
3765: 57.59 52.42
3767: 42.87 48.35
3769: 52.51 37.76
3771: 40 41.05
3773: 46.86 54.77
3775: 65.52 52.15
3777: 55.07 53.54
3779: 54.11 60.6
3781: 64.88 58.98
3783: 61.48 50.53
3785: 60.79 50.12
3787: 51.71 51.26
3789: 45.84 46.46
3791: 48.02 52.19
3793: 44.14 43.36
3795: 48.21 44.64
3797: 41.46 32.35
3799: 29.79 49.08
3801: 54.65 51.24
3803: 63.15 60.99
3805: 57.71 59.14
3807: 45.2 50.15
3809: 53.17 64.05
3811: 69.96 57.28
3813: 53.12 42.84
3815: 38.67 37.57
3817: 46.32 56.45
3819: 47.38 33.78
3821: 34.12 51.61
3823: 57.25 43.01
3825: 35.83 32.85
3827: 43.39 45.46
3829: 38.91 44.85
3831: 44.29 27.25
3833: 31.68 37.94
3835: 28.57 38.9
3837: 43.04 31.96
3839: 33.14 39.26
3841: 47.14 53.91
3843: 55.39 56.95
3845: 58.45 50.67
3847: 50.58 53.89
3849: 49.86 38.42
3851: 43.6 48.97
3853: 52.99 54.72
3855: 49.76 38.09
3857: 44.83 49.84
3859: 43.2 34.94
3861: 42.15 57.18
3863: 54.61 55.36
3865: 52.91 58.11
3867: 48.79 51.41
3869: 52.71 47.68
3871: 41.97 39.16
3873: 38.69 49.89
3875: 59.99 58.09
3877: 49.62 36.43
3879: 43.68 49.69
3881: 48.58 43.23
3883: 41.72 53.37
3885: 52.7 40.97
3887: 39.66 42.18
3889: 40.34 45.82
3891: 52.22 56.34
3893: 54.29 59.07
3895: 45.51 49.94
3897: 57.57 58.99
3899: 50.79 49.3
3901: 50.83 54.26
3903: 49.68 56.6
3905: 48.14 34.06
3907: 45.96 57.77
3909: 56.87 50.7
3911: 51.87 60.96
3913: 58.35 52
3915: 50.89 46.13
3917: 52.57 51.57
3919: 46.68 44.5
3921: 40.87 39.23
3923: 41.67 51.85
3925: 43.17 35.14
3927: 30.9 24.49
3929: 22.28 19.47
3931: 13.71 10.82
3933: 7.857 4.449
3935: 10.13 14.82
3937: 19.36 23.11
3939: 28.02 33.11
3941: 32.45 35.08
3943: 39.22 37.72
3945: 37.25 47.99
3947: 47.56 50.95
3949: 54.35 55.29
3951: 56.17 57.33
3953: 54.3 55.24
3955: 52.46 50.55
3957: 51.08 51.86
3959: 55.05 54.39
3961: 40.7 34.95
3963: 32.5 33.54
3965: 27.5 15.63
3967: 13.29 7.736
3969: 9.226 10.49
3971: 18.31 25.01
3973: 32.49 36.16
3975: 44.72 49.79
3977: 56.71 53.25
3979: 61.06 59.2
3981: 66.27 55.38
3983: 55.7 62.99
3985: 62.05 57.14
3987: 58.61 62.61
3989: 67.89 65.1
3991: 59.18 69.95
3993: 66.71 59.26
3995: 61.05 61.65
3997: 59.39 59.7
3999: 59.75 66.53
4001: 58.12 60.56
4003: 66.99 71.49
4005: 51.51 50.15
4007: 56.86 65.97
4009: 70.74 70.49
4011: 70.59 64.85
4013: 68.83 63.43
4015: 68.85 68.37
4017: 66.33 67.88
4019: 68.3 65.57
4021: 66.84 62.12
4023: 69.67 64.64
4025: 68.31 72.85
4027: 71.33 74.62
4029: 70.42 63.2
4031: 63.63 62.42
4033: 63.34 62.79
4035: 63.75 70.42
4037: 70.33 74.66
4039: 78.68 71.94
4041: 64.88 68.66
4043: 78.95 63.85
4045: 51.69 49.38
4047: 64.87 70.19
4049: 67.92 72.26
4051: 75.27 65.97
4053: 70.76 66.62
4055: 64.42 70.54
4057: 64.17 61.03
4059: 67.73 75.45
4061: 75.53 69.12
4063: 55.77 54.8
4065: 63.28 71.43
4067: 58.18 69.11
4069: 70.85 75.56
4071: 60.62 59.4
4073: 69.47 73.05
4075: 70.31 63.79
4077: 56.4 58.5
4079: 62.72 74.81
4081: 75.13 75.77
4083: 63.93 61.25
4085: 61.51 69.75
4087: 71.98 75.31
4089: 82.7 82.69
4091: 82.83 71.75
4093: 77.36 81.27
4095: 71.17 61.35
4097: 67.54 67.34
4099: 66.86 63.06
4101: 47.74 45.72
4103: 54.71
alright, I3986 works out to 1.9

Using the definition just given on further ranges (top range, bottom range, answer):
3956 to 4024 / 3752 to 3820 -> 1.19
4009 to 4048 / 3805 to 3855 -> 1.61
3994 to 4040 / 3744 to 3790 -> 1.54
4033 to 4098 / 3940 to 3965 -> 1.57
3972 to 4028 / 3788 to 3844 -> 1.48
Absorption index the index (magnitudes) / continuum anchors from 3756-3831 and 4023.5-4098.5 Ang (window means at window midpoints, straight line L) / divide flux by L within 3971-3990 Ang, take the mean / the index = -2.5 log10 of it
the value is 0.18 mag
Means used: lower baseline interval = 48.9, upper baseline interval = 68.2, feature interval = 53.1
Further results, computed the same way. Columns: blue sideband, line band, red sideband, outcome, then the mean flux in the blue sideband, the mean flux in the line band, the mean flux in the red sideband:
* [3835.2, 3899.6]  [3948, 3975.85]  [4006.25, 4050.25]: 0.461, 48.1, 38.5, 67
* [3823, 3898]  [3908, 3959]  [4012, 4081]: 0.324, 46.5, 40.4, 67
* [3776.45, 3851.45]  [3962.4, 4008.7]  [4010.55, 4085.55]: 0.232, 47.8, 50.2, 67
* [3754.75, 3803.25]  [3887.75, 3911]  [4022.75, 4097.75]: 0.133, 49.5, 50.9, 68.2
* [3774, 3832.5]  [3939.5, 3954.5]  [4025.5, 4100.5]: 0.279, 49.3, 46.3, 68.2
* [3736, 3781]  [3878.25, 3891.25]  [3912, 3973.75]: -0.154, 46.4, 45.4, 36.2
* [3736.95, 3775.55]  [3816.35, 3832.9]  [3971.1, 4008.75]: 0.159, 45.6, 42.4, 57.4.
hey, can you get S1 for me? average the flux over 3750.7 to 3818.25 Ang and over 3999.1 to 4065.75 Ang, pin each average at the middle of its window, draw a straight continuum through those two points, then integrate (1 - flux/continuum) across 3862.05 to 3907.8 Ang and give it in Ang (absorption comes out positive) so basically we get 6.1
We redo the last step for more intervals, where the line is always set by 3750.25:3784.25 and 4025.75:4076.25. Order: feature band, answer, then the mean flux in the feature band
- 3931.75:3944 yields 7.73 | 22.4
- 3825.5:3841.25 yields 4.80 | 37.9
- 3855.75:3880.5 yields 3.72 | 48.1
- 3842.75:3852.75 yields 0.85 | 50.6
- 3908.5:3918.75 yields 1.07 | 53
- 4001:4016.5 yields 0.08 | 64.4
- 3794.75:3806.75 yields 0.76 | 49.3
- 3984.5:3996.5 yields 0.21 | 62.6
